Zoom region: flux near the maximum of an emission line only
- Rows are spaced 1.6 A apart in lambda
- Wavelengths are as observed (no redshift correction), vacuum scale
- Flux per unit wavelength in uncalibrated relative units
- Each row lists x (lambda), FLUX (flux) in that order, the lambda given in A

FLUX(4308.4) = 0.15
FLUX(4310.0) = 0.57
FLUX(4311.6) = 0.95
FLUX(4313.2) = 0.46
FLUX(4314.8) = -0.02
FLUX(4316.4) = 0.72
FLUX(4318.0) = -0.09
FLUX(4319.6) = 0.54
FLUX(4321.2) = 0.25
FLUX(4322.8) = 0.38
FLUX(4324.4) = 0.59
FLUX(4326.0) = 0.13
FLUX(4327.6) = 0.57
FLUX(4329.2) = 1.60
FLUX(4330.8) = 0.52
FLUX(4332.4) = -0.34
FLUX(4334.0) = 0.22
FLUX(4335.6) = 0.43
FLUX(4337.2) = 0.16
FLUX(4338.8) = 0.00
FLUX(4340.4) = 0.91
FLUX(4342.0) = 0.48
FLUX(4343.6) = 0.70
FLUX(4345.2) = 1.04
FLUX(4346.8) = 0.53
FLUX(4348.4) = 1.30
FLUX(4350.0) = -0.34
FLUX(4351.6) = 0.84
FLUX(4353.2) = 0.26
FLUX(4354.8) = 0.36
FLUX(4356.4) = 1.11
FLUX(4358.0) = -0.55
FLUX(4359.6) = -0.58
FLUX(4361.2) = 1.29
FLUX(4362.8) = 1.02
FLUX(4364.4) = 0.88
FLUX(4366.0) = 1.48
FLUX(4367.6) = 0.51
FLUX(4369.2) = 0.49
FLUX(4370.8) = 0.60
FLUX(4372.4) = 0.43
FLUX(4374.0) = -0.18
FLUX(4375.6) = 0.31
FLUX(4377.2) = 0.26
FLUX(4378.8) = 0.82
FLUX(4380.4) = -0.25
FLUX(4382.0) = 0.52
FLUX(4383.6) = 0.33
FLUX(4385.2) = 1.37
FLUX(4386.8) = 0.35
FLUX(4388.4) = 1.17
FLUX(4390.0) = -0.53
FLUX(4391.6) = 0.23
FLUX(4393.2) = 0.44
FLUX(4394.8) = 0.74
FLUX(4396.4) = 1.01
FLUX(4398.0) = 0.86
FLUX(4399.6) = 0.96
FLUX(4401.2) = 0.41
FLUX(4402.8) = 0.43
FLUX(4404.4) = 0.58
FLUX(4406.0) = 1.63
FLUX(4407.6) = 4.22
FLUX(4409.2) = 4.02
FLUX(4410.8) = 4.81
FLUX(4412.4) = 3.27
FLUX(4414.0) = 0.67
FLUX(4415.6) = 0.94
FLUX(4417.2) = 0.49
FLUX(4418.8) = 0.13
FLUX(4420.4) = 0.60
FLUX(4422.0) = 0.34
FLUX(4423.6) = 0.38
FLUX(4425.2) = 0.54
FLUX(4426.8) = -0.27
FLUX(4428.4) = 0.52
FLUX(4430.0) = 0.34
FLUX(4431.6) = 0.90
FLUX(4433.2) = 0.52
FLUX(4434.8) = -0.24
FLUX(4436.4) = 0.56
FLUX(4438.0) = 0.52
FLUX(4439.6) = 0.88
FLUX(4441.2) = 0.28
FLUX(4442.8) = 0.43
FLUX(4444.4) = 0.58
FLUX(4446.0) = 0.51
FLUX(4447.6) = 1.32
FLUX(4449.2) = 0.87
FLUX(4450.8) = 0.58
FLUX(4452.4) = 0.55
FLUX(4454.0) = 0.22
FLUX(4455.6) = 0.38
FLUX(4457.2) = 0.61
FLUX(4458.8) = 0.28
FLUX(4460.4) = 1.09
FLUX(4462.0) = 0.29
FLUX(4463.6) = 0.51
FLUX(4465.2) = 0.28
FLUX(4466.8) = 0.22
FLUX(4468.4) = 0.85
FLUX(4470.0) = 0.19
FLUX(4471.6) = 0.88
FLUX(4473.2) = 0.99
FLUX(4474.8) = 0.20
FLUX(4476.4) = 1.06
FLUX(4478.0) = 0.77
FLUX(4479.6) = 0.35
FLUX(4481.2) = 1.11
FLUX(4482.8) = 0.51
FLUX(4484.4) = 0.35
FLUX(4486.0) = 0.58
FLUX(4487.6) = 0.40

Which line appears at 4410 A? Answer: [O II] 3727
